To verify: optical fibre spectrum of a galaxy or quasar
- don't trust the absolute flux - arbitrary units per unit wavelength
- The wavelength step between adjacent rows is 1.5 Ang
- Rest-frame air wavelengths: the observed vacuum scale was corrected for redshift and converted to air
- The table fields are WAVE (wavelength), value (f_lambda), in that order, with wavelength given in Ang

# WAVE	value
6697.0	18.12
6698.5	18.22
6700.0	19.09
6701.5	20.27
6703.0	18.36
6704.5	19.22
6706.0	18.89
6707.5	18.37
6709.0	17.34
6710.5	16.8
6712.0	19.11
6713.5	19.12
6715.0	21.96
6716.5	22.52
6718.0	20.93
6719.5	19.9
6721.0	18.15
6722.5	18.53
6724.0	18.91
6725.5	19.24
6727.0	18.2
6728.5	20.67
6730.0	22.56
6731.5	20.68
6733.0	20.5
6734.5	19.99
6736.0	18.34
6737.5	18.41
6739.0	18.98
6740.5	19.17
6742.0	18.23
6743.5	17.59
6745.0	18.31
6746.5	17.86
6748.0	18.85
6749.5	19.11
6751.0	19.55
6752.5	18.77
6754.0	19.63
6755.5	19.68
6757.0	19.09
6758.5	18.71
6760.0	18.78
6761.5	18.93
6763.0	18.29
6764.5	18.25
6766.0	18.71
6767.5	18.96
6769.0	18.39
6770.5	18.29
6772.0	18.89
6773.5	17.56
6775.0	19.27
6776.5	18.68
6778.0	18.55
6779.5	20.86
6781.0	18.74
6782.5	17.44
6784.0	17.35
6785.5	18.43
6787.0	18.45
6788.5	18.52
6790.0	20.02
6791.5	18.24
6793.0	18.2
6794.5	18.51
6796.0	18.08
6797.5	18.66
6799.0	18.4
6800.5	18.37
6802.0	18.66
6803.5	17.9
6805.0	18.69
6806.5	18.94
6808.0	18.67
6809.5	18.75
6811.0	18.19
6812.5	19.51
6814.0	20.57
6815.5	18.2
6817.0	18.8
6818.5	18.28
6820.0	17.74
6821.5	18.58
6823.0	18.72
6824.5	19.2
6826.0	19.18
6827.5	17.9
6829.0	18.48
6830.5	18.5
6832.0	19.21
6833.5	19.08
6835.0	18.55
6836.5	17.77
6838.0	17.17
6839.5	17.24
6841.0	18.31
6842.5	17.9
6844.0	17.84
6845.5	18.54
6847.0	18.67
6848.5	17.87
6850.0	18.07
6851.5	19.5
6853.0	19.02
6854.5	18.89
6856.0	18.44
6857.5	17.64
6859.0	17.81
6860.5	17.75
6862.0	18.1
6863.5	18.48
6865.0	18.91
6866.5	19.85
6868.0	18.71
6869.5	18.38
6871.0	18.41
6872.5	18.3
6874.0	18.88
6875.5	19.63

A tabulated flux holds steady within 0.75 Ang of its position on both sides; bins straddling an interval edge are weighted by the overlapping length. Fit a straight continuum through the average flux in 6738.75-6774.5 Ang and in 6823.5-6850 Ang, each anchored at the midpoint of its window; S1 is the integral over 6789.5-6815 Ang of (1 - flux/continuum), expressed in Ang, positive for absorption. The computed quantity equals -0.3 Ang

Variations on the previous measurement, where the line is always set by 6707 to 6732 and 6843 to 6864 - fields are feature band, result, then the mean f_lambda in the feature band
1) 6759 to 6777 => 0.5 Ang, 18.6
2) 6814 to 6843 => 0.2 Ang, 18.4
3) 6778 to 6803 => 0.5 Ang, 18.6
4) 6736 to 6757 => 0.6 Ang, 18.8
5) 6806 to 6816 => -0.1 Ang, 19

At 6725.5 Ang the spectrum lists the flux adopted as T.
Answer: 19.24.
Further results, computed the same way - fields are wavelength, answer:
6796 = 18.08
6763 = 18.29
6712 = 19.11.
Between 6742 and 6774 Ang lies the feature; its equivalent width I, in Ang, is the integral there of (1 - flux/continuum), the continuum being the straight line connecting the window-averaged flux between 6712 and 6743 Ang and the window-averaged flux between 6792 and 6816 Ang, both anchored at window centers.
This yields 1.0 Ang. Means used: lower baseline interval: 19.7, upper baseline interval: 18.6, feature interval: 18.7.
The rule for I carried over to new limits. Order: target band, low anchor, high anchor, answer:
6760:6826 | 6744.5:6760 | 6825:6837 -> 0.5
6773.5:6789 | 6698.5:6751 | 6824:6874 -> 0.2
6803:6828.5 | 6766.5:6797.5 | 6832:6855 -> -0.4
